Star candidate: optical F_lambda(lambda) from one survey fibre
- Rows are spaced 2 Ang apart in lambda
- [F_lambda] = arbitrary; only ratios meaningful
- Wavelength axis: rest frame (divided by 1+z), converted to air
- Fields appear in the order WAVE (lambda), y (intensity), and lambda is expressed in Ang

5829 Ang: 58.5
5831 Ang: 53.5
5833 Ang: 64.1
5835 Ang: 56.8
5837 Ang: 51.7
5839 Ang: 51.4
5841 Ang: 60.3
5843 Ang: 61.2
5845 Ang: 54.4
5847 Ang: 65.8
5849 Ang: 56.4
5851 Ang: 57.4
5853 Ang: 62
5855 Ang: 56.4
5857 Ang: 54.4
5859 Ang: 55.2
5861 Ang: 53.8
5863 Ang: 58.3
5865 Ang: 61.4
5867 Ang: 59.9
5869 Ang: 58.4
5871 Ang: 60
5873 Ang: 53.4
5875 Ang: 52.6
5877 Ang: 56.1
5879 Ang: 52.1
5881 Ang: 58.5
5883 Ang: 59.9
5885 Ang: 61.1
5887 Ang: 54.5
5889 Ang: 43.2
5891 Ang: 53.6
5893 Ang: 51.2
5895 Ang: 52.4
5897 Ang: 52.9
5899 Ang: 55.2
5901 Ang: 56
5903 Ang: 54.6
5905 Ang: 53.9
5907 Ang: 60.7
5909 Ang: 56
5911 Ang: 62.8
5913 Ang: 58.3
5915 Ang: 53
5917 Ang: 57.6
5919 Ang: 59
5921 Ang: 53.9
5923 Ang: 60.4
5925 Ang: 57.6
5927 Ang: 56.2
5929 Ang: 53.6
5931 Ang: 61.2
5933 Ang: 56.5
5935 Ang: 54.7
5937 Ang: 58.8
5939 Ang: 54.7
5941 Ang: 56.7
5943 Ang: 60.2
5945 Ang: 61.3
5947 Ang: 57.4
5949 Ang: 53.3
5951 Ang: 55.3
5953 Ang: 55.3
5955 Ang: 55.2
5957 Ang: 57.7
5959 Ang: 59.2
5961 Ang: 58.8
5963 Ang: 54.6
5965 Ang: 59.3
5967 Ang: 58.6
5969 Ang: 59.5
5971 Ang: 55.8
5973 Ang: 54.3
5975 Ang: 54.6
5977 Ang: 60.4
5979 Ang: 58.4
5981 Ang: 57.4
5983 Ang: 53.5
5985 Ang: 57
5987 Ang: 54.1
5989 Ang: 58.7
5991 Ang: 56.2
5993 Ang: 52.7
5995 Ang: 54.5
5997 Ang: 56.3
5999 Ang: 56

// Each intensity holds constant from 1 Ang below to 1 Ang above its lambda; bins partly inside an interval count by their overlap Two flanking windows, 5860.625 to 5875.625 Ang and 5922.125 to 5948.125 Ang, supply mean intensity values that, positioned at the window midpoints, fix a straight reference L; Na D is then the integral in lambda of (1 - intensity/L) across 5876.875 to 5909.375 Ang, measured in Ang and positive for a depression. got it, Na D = 1.6 Ang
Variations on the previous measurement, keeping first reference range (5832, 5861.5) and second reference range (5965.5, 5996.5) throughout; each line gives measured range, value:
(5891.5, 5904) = 0.7 Ang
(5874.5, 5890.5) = 0.7 Ang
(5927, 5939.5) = 0.0 Ang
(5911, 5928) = -0.1 Ang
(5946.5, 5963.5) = 0.1 Ang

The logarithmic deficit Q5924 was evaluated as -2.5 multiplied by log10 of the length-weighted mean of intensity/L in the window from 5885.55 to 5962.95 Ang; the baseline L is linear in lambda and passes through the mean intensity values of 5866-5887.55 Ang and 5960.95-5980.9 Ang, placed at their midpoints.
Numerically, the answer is 0.02 mag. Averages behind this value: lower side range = 57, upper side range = 57.4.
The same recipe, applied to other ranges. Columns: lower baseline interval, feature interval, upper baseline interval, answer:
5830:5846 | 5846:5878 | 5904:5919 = -0.01 mag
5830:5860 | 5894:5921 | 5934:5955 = 0.01 mag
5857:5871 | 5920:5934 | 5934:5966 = 0.00 mag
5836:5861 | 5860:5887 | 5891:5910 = -0.03 mag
